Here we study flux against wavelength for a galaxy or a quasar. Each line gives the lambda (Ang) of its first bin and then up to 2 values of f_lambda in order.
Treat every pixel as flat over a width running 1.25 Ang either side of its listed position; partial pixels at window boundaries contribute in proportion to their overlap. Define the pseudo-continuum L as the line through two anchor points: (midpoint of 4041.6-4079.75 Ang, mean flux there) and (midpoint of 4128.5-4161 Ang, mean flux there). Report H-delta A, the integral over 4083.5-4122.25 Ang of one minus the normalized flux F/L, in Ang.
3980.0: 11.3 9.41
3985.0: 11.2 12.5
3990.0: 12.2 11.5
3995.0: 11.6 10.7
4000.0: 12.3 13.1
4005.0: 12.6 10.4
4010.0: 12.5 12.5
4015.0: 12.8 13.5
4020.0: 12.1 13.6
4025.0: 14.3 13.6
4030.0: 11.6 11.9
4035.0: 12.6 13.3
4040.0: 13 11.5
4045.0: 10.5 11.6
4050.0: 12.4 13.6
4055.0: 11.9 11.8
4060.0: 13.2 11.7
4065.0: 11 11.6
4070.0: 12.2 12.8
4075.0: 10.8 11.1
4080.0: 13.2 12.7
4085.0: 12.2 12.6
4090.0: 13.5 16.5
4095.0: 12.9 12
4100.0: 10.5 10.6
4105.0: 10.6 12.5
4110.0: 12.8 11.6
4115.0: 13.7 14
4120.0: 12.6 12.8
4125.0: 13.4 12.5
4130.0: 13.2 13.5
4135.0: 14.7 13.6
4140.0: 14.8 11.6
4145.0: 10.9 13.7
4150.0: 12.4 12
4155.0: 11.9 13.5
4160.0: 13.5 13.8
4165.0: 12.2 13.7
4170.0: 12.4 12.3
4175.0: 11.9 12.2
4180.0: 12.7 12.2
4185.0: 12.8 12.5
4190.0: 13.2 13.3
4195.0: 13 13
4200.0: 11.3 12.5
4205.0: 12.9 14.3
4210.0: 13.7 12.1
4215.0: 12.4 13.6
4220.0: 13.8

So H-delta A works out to -0.4 Ang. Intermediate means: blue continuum 11.9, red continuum 13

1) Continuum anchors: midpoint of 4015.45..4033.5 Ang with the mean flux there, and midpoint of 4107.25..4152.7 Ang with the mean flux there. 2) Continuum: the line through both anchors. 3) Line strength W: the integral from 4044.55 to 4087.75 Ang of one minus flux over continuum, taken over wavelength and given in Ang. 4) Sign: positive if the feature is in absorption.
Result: 3.0 Ang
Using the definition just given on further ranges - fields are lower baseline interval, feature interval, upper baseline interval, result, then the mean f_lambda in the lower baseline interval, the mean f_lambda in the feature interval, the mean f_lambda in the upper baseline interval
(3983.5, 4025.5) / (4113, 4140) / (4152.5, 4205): -1.8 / 12.3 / 13.4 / 12.7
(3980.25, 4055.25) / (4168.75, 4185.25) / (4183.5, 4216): 0.6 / 12.2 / 12.3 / 12.8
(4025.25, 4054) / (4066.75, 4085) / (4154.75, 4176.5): 0.6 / 12.4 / 12.1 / 12.8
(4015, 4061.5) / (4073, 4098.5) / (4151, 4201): -0.3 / 12.6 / 12.8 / 12.7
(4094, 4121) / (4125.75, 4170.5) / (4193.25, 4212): -1.9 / 12.2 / 13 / 12.9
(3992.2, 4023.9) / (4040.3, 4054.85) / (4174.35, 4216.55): 0.5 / 12.3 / 12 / 12.7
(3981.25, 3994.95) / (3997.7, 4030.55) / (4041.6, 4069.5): -3.0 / 11.4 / 12.6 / 11.9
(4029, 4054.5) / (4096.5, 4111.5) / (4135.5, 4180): 1.2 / 12.2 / 11.5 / 12.8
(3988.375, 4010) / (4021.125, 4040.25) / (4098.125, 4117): -1.8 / 11.9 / 13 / 11.9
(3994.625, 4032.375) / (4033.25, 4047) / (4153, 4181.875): 0.4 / 12.5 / 12.1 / 12.7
